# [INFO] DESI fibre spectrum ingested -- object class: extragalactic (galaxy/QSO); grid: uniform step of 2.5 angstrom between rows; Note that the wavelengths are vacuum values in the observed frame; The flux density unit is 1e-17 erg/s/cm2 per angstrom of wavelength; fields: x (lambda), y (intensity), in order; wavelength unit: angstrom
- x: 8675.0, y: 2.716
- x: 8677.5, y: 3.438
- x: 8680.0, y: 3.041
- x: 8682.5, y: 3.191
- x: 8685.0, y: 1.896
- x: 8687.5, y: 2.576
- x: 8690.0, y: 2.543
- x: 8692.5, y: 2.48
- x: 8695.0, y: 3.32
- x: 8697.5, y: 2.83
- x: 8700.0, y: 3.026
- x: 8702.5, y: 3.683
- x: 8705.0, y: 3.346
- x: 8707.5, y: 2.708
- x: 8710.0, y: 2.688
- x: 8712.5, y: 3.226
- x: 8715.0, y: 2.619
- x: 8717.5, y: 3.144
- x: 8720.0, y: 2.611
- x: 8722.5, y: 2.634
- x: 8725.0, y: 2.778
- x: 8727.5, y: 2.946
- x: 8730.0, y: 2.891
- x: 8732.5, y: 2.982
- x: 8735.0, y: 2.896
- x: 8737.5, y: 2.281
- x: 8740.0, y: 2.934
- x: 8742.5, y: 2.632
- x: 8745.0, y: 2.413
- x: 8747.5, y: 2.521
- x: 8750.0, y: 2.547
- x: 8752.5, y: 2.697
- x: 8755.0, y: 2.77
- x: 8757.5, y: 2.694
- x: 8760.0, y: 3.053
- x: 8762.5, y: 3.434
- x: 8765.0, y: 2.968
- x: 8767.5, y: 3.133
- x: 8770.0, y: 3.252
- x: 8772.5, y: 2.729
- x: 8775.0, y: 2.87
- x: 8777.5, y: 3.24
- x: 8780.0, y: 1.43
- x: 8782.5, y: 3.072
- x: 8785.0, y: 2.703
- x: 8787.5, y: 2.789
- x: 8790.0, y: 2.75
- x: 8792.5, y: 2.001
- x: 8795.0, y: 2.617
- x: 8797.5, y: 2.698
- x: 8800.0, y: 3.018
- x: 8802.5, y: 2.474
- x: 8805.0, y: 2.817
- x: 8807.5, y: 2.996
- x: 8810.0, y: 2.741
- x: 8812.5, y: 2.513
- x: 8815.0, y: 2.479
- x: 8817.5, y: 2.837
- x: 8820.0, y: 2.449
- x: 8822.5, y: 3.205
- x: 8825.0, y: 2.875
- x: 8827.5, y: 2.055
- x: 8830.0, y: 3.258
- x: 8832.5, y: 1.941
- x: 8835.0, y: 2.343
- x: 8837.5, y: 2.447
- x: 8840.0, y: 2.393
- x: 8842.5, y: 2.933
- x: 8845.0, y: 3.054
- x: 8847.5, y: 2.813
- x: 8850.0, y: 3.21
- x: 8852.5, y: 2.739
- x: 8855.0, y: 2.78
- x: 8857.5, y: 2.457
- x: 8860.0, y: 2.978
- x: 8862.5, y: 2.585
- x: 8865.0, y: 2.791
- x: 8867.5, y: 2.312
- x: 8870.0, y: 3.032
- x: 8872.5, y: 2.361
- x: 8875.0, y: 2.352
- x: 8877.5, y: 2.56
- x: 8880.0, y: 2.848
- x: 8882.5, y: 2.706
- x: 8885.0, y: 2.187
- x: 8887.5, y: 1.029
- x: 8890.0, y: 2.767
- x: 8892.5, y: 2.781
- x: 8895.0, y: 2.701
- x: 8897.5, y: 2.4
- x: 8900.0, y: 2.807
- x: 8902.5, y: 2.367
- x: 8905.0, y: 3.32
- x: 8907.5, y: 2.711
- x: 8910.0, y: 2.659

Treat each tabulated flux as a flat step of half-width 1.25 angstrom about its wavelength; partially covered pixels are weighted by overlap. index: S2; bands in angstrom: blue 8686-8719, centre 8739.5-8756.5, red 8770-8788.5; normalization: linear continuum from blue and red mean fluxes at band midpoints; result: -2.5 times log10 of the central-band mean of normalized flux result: 0.07 mag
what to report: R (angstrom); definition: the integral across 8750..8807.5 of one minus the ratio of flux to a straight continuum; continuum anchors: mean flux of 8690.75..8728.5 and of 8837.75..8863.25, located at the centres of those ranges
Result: 1.6 angstrom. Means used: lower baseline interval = 2.93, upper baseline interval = 2.78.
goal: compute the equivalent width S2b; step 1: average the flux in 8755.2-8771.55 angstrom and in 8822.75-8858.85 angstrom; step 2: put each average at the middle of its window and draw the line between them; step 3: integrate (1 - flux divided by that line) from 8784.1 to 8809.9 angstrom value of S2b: 1.8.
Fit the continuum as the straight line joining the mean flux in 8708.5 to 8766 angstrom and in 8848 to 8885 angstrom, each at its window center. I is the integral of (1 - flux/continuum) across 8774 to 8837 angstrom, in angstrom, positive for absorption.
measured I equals 2.10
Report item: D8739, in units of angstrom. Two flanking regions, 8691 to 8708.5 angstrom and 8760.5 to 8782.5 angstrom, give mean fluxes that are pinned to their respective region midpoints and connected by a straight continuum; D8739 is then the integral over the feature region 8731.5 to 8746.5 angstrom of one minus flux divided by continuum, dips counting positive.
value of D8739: 1.5 angstrom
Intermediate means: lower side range 3.05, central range 2.68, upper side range 2.9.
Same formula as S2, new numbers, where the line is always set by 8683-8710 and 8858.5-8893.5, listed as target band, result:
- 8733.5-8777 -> -0.03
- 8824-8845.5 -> 0.01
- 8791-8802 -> 0.03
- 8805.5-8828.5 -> -0.03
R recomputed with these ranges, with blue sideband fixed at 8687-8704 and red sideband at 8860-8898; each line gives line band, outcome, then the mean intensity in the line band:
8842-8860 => -1.97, 2.86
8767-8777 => -0.87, 3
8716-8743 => 0.64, 2.8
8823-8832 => -0.24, 2.7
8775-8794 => 1.01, 2.59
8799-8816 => -0.24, 2.72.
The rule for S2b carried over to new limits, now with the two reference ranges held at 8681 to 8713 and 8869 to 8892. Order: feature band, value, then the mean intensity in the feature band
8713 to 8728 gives 0.1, 2.8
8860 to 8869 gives -0.6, 2.63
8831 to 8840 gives 0.9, 2.29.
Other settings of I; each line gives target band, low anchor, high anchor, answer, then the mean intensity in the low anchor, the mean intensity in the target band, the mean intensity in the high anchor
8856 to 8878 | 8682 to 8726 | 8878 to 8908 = -0.1 angstrom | 2.84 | 2.61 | 2.55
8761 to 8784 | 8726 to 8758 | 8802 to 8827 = -1.6 angstrom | 2.71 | 2.9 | 2.73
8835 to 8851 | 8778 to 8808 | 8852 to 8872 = -0.5 angstrom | 2.62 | 2.77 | 2.7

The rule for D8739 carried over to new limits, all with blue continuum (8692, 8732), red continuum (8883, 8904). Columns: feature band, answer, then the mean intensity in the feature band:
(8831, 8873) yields -2.35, 2.67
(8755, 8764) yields -0.70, 3.02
